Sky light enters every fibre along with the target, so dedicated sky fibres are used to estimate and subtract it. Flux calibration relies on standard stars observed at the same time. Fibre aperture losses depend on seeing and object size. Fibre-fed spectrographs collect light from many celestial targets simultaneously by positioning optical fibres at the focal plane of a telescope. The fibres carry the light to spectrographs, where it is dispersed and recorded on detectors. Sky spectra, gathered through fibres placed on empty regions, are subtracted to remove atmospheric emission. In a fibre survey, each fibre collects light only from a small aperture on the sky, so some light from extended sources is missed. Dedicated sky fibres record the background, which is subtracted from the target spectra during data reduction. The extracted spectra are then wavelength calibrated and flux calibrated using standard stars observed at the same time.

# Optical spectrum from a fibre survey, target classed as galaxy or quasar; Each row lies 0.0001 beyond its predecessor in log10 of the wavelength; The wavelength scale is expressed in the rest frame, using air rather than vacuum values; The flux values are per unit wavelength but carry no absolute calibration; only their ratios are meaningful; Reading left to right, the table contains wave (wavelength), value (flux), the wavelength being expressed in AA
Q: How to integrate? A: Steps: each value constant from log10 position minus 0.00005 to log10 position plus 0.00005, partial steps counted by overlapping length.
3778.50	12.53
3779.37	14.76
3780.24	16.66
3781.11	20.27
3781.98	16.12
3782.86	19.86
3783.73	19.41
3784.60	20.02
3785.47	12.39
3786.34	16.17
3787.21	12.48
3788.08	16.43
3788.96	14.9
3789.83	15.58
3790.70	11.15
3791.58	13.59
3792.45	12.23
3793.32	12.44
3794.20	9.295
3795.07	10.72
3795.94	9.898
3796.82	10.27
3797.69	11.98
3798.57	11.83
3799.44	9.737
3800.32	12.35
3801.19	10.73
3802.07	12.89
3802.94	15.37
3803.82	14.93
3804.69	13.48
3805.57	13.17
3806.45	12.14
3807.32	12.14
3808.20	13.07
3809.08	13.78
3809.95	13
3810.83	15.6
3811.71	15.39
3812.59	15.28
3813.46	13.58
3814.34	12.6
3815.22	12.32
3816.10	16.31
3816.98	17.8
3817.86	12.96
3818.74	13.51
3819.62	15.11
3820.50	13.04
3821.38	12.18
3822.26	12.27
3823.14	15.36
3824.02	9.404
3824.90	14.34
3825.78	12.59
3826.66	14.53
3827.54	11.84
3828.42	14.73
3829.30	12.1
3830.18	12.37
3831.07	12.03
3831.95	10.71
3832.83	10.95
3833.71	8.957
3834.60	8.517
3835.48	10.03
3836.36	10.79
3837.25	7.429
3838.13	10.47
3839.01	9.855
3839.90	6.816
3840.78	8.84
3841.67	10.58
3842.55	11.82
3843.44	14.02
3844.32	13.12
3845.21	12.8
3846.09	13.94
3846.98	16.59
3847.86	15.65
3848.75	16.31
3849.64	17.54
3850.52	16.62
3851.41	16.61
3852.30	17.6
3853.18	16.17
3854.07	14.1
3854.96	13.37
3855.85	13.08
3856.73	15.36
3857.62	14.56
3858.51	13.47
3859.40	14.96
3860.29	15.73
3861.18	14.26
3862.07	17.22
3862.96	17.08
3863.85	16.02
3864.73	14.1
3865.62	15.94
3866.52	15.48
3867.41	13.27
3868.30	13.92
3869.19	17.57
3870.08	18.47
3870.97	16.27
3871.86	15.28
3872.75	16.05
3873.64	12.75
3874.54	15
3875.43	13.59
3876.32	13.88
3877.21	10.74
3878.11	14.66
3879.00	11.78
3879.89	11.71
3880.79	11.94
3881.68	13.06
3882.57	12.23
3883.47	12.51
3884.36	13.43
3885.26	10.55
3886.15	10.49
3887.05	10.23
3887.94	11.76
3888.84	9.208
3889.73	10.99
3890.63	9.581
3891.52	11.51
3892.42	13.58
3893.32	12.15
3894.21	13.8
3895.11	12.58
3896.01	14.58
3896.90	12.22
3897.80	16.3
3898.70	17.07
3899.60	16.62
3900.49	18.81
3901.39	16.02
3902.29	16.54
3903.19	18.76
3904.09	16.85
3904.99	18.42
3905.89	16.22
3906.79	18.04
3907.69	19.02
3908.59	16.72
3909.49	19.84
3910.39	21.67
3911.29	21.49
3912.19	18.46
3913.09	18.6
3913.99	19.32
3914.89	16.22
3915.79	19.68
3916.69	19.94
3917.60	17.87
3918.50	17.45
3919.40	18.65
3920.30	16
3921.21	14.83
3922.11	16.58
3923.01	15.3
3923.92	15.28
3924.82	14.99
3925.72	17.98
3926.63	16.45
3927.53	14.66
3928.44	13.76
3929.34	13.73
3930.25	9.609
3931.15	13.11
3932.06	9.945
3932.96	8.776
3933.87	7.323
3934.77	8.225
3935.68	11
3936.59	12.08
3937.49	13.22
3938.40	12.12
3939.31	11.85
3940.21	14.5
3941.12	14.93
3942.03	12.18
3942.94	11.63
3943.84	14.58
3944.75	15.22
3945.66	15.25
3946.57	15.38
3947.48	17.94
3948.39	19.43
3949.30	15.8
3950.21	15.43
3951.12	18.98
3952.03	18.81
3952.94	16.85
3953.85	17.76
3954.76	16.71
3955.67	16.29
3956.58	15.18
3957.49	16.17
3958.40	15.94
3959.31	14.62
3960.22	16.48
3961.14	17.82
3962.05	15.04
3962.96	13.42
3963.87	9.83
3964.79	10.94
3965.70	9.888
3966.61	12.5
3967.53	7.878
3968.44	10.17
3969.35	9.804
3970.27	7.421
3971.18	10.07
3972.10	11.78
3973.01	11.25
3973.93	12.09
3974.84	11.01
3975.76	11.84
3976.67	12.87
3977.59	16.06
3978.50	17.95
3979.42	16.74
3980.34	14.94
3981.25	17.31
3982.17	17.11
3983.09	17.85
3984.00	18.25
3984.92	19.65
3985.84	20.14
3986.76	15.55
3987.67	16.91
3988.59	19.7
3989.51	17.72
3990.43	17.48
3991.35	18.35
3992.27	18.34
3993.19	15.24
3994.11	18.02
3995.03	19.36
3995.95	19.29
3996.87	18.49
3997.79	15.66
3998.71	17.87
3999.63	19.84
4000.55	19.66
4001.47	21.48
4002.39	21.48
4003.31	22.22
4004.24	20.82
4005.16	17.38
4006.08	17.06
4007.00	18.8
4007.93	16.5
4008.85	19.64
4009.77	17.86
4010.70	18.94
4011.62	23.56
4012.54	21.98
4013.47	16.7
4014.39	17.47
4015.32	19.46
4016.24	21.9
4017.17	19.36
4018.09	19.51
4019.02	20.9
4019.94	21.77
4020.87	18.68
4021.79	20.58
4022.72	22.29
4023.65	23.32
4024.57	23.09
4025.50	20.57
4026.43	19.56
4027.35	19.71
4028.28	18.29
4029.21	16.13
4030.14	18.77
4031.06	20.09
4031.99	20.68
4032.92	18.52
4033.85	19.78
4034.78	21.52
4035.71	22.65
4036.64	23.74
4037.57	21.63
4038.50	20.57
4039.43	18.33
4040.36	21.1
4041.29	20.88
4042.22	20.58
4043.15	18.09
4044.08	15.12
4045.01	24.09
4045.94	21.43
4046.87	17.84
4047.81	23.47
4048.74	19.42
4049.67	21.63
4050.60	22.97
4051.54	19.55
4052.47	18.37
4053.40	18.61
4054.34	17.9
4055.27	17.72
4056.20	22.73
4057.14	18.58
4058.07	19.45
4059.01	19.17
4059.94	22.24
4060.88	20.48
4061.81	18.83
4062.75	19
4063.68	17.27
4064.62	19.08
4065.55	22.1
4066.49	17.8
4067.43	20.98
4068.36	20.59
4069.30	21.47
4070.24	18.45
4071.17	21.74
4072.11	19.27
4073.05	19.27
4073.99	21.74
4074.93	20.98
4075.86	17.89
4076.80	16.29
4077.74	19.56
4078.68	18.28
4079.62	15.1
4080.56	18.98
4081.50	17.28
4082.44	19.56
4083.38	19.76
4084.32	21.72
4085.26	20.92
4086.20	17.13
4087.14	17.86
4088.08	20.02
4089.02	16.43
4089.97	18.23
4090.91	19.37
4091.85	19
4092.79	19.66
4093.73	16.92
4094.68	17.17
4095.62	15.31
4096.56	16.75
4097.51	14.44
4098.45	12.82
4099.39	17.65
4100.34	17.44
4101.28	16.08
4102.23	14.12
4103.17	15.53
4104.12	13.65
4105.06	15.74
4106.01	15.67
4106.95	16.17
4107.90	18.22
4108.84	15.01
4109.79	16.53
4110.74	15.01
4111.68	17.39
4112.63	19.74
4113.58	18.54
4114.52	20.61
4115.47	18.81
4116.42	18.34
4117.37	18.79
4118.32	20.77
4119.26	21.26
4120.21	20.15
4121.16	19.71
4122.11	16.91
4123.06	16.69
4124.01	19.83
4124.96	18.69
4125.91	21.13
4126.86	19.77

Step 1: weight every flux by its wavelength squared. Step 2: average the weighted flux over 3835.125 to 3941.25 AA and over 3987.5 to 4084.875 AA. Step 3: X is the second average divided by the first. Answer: 1.47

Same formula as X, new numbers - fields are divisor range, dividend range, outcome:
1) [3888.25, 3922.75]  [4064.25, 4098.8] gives 1.25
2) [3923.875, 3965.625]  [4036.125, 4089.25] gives 1.47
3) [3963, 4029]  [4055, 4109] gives 1.11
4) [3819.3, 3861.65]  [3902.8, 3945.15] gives 1.23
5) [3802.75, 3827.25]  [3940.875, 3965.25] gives 1.21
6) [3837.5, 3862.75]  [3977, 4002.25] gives 1.38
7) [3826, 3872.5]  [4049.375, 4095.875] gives 1.57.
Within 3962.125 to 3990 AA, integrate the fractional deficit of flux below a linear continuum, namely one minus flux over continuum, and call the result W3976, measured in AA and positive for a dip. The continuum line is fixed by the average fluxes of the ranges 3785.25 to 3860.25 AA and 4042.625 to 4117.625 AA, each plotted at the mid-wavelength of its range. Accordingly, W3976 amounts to 4.0 AA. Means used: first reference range 13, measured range 14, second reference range 18.5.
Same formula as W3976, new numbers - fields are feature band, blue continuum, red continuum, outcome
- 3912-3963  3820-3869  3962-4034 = 1.8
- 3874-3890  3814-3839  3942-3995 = 1.5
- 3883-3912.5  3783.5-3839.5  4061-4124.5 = -1.0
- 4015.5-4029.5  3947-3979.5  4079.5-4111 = -4.5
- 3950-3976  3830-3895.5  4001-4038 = 6.0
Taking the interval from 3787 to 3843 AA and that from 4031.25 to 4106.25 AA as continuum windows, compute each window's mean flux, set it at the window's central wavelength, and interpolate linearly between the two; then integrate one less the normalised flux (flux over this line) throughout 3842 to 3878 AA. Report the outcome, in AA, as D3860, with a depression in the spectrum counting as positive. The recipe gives -3.8 AA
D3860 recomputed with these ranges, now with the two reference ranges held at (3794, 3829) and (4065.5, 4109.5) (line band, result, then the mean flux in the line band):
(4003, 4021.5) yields -3.22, 19.5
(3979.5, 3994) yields -1.30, 17.6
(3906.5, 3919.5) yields -3.52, 18.9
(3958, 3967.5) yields 1.42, 13.4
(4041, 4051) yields -1.90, 20.5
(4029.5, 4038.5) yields -1.96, 20.7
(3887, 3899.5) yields 1.54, 12.7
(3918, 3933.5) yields 0.59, 14.5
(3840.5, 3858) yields -0.95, 14.5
